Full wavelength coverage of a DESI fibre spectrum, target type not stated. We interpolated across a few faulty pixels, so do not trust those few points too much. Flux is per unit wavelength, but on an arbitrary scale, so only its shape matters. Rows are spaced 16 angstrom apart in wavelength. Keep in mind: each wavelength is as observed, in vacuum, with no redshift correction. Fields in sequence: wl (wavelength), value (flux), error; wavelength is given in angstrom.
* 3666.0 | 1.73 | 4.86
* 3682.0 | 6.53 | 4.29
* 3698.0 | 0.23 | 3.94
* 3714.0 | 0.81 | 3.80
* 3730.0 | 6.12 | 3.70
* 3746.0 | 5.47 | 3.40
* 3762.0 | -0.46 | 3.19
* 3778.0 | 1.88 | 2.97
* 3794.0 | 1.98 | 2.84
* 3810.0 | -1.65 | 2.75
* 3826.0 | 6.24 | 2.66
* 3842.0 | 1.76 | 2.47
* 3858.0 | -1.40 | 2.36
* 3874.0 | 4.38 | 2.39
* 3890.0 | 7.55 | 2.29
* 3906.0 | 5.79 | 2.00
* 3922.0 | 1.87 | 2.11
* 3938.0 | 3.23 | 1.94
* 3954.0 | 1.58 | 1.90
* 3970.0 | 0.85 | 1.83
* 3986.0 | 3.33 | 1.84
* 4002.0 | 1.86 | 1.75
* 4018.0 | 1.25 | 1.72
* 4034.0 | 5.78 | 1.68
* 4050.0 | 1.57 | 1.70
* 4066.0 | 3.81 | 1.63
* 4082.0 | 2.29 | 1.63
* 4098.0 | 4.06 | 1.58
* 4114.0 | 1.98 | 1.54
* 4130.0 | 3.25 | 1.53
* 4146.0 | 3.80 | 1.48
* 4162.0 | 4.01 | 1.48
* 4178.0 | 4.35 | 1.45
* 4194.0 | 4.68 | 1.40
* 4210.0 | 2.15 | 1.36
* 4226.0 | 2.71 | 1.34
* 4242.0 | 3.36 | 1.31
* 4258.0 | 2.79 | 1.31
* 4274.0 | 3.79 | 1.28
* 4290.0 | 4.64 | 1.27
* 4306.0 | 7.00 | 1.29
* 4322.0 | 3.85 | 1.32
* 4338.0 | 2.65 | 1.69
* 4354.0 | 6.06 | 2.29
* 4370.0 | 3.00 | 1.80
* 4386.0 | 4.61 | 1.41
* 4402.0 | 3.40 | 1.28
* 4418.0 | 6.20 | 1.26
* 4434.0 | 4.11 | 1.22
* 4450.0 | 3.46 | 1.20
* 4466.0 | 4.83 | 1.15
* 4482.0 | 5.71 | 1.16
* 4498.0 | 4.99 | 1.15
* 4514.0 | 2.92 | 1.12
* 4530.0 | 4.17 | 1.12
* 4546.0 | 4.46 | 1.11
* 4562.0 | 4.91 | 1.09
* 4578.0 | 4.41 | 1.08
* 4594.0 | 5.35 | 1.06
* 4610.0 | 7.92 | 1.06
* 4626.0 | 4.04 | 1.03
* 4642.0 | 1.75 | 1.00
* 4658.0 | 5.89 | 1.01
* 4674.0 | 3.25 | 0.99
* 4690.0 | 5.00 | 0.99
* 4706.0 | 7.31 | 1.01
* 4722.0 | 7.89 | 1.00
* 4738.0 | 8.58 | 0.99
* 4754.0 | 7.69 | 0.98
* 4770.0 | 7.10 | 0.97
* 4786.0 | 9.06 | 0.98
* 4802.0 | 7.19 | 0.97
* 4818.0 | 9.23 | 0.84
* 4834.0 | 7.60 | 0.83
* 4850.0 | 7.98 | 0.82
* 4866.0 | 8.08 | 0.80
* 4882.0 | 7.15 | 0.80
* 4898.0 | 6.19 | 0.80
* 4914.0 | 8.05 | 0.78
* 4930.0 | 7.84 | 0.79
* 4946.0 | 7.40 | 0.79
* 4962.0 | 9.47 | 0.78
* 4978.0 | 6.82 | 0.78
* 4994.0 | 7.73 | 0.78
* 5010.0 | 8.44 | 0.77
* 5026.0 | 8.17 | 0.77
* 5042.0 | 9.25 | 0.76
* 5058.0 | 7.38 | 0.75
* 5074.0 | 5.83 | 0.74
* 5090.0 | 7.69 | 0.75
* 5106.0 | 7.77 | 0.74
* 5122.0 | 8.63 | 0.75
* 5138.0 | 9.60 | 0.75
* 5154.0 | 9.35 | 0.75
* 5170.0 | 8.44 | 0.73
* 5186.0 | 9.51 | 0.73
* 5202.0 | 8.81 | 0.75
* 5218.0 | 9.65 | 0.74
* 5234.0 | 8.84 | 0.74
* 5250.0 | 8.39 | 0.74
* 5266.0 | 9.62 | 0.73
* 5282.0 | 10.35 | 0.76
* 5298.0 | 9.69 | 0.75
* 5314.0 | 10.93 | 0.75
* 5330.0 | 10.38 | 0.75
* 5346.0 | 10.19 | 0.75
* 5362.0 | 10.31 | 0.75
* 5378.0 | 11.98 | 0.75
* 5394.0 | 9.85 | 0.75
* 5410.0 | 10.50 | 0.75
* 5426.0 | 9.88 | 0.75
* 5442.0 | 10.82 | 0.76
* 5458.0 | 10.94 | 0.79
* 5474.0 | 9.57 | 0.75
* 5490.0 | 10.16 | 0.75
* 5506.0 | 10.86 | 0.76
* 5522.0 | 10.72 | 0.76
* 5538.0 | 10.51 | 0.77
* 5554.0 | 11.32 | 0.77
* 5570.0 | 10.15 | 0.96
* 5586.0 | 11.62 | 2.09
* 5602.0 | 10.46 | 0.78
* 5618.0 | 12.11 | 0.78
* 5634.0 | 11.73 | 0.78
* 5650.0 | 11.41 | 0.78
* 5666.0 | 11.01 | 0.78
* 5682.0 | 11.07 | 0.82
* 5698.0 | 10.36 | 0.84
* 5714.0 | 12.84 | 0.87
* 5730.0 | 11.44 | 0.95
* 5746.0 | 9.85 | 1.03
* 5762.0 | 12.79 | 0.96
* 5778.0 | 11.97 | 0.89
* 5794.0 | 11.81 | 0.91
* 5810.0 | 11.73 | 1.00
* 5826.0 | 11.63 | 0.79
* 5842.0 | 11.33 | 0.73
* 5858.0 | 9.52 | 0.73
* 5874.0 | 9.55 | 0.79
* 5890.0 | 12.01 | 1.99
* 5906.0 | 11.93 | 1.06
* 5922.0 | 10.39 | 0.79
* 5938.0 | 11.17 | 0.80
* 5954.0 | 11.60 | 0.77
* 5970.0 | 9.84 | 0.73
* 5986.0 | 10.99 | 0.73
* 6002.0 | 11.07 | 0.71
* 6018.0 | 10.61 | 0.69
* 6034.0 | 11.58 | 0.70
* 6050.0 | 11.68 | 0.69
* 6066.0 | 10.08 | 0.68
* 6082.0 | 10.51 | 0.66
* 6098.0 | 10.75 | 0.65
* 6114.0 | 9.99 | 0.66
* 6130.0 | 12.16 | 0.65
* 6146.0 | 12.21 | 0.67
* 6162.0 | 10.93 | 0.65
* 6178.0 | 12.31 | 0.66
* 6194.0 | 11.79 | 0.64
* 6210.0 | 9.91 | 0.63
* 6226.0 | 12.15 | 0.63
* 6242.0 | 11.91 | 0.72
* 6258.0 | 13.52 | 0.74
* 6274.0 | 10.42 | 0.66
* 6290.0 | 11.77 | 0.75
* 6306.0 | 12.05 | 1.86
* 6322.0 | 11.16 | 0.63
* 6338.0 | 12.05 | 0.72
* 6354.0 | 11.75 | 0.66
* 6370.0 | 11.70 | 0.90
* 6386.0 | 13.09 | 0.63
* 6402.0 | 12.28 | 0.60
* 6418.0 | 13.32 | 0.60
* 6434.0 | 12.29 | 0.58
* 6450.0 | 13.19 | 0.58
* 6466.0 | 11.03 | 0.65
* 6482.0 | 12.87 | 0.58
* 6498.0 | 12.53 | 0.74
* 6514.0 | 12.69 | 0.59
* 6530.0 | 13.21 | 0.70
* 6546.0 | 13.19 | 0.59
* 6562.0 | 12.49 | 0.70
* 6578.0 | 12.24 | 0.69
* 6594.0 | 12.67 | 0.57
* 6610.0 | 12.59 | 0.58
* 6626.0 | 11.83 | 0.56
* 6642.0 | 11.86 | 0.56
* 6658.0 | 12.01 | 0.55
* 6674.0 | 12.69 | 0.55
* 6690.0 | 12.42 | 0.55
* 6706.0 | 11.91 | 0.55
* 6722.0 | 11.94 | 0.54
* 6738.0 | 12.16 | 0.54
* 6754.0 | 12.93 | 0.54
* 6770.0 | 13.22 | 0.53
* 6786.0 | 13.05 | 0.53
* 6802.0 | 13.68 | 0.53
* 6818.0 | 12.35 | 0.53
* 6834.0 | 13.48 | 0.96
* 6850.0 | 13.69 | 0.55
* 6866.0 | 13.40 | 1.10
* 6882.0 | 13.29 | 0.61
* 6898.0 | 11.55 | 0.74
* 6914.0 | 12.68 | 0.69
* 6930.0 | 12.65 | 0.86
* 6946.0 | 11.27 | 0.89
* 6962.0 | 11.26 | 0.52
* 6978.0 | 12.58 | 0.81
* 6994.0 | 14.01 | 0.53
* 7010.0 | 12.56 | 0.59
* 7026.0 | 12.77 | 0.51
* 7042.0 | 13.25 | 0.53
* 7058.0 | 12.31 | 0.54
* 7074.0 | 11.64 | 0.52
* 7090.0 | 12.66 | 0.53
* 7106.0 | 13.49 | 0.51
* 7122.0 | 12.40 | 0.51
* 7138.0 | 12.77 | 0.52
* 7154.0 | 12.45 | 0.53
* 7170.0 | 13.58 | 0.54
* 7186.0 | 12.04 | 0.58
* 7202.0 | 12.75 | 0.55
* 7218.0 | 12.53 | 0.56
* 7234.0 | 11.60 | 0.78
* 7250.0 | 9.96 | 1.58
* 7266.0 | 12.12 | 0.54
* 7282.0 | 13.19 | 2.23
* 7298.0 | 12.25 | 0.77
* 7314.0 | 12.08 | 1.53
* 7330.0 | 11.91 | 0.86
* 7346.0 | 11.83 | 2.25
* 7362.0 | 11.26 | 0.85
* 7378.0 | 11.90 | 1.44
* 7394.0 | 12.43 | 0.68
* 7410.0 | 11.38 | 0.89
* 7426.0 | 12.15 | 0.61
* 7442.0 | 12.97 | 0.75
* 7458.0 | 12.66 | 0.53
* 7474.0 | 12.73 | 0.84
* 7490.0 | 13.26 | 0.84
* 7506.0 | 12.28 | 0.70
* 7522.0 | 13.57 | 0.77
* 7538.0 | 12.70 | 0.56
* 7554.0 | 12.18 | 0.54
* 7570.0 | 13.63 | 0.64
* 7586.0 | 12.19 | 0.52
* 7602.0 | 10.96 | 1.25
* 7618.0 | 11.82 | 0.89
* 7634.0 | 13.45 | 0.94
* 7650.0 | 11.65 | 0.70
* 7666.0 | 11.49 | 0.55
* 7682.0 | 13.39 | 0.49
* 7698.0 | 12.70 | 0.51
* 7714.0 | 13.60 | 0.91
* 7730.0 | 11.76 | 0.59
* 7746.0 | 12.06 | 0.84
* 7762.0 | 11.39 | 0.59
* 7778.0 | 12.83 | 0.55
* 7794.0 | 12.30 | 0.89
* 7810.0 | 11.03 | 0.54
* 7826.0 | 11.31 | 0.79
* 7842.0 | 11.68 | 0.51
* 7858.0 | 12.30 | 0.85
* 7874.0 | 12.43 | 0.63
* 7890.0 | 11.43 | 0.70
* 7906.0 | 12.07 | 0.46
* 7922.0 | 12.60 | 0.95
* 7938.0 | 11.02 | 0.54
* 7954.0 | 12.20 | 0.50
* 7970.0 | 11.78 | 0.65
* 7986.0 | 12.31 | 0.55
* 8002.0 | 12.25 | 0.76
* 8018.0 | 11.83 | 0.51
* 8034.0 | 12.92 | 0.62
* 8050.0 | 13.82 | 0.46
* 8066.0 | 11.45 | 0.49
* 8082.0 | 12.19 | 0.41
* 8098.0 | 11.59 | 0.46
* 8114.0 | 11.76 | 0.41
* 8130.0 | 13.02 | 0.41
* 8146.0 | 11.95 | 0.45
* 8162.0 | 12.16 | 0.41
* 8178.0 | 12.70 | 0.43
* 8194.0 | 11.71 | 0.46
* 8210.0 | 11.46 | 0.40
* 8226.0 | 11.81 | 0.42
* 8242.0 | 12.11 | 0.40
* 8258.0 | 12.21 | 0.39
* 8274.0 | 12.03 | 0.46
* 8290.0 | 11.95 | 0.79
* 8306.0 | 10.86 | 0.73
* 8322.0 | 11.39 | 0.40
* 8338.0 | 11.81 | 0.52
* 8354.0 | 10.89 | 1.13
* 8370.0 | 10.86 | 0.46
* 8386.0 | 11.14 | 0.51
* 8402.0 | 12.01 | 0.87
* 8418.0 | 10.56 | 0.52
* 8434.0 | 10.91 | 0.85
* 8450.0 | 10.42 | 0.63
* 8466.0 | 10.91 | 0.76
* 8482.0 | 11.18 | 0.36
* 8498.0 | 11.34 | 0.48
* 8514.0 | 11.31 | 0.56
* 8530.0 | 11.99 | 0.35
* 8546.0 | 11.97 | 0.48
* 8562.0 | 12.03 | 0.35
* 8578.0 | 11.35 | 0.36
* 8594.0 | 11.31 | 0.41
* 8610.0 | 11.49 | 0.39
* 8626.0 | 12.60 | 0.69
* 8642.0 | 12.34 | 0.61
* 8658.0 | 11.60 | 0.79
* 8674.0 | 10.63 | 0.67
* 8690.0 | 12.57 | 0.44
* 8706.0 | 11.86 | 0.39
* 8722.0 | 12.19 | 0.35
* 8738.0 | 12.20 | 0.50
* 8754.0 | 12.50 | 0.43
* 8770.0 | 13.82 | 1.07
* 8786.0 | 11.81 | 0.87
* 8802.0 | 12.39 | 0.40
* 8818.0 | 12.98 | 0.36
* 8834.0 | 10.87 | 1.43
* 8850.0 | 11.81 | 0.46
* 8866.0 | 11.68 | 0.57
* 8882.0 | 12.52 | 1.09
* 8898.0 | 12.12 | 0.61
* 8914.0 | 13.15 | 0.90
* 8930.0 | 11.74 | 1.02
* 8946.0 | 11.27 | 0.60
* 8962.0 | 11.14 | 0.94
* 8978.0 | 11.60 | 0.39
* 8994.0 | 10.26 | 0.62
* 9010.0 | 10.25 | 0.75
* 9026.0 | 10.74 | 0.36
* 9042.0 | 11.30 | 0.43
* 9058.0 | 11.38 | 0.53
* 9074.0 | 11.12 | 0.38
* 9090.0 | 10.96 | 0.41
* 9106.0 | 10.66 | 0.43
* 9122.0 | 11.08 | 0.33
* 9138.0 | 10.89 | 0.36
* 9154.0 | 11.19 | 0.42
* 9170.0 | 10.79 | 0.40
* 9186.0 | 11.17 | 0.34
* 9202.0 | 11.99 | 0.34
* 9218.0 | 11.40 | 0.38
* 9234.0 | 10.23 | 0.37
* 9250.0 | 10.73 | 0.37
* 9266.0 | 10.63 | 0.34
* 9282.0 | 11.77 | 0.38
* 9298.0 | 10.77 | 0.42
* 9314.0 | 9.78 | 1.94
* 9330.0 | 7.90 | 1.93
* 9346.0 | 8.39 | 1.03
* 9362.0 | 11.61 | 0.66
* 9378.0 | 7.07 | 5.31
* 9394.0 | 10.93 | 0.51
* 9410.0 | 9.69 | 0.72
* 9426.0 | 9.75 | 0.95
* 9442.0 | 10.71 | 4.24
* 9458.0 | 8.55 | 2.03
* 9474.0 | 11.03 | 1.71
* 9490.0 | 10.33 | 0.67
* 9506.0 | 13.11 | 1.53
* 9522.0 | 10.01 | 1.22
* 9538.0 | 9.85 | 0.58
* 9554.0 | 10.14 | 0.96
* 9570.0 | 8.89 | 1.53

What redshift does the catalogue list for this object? 0.178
